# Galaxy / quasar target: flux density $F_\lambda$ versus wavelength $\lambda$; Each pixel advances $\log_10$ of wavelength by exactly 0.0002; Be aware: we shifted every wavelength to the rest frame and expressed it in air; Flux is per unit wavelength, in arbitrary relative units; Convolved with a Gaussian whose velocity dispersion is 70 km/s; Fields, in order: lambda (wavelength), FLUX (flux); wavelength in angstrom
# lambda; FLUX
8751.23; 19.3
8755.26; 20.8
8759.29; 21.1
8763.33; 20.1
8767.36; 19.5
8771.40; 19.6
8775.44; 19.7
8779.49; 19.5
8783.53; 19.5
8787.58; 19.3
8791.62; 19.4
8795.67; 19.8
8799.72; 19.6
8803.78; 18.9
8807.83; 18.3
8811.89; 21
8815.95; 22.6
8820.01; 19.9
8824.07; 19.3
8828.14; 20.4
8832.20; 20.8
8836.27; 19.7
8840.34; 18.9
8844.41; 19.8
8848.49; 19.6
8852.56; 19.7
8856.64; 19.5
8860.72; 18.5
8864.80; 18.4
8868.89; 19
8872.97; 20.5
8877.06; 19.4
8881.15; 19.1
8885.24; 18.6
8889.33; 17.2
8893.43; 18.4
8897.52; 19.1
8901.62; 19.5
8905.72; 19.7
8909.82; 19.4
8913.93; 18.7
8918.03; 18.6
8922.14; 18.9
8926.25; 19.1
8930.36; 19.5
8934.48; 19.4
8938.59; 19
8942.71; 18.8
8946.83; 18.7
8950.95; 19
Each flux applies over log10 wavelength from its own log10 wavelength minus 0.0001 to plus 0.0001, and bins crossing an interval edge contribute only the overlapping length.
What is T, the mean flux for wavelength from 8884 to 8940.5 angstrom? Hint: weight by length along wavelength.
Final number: 18.9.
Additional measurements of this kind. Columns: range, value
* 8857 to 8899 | 18.8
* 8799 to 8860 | 19.8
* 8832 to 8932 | 19.2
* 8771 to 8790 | 19.5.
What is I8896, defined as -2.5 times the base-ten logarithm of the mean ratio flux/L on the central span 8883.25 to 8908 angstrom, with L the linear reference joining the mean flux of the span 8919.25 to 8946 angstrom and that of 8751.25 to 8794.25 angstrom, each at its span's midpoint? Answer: 0.028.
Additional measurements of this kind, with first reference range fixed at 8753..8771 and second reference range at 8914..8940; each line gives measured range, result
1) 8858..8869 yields 0.05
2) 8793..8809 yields 0.04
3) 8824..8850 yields 0.00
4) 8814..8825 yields -0.05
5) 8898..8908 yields -0.02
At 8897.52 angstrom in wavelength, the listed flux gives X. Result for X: 19.1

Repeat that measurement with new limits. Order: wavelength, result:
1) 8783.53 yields 19.5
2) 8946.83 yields 18.7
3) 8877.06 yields 19.4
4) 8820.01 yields 19.9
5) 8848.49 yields 19.6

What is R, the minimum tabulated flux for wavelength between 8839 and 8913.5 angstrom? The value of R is 17.2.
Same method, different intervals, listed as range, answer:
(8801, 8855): 18.3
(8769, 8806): 18.9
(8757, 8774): 19.5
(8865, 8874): 19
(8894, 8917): 18.7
